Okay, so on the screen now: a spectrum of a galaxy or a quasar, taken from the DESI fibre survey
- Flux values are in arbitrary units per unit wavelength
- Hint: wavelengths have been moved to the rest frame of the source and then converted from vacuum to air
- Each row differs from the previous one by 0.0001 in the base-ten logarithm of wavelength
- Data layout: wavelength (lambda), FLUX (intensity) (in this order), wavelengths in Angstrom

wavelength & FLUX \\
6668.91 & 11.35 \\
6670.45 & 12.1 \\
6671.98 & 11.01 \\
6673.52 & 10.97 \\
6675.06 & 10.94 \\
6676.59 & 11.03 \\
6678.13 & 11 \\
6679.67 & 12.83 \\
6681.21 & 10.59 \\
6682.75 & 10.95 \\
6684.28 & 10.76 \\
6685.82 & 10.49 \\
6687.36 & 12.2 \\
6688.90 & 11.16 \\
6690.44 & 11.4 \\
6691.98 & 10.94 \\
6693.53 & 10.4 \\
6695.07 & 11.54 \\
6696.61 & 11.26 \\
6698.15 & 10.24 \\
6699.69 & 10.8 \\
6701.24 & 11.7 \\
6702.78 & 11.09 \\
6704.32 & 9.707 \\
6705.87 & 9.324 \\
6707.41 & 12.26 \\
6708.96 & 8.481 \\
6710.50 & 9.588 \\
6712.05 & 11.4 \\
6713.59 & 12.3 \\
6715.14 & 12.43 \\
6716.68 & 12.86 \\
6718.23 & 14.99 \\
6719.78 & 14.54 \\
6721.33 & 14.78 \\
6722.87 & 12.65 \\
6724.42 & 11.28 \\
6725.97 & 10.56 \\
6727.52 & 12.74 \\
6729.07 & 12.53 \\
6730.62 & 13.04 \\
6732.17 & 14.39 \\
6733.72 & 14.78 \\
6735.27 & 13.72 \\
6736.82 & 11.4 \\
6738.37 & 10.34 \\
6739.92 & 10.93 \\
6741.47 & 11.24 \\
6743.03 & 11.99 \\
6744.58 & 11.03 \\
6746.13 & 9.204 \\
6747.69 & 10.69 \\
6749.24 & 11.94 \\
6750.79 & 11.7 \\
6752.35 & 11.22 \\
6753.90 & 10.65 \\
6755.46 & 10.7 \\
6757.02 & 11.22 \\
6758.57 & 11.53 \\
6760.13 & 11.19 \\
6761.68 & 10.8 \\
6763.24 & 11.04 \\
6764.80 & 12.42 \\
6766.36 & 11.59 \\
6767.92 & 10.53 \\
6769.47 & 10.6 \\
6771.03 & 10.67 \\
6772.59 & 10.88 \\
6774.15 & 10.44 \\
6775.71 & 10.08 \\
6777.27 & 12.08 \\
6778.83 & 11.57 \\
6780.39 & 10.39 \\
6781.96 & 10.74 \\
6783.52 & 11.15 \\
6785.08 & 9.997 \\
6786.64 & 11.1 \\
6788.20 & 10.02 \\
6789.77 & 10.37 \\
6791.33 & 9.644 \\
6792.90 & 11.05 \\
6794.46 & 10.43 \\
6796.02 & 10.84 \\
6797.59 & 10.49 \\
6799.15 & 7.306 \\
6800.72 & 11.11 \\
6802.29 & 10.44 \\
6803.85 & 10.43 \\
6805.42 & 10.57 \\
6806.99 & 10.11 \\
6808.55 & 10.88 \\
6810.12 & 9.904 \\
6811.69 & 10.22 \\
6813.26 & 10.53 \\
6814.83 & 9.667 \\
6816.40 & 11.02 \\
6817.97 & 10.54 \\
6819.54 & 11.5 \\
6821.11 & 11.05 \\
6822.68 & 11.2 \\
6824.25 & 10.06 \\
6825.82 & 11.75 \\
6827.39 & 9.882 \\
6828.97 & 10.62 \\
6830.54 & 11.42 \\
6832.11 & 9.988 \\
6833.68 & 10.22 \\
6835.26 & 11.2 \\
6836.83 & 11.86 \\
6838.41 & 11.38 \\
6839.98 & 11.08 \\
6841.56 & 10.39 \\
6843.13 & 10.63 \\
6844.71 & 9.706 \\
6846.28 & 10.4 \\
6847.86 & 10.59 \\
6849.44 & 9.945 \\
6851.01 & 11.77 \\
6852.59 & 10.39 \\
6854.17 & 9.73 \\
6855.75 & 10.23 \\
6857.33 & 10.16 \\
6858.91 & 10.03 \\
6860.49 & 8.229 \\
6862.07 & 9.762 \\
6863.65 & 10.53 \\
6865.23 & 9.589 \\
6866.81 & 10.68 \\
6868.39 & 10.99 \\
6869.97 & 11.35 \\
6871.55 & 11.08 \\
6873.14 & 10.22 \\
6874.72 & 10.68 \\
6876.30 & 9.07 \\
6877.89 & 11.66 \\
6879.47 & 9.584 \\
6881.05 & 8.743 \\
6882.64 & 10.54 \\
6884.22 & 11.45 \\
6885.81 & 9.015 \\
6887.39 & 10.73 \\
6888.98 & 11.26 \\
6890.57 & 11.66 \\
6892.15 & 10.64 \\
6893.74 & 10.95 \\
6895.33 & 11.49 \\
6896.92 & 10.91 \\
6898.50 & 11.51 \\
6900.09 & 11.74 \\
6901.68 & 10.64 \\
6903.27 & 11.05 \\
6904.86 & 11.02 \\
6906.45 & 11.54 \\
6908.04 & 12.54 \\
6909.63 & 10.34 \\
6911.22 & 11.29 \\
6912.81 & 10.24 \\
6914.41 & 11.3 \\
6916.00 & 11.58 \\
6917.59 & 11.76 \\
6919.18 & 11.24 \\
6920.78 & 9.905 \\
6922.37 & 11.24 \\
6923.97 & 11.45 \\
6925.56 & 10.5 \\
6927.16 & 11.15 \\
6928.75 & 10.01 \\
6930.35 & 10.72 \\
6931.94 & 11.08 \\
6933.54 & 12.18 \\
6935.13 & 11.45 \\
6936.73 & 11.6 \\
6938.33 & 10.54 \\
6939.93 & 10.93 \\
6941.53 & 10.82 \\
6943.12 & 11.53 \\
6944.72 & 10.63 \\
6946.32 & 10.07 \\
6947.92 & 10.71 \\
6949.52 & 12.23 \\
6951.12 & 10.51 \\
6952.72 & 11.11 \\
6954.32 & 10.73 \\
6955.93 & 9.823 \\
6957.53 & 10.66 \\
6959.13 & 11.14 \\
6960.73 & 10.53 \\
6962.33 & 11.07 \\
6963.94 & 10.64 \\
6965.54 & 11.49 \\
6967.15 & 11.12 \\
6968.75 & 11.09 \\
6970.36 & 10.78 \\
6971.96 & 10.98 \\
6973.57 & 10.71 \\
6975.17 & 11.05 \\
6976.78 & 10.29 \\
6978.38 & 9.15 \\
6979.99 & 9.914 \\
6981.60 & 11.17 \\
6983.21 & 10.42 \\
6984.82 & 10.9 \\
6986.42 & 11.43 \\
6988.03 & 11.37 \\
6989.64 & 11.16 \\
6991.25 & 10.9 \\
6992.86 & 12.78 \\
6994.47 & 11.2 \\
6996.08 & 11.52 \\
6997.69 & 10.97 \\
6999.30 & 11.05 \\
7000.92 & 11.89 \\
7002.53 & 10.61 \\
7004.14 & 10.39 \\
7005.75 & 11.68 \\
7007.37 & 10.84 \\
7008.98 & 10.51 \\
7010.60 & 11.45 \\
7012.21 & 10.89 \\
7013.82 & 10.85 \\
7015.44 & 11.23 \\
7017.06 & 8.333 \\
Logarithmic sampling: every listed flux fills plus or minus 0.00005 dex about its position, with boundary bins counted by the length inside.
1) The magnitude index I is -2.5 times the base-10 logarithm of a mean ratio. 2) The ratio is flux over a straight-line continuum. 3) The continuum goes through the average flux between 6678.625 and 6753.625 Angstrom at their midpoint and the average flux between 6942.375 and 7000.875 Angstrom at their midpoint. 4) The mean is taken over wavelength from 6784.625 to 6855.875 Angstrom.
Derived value 0.08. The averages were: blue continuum 11.6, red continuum 10.9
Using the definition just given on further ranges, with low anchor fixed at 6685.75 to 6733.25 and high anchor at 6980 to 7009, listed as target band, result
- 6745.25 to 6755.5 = 0.07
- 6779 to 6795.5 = 0.10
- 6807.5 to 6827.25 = 0.08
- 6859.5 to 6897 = 0.09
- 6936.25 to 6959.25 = 0.04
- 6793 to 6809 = 0.13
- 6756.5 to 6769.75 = 0.04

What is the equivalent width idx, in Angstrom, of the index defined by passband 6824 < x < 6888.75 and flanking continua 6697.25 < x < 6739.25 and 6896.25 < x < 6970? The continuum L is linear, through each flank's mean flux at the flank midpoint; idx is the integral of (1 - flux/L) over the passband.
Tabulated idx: 5.36 Angstrom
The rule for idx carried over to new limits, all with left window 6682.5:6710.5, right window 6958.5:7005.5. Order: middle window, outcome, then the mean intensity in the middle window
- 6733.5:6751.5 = -1.1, 11.5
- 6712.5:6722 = -2.4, 13.6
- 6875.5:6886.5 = 0.9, 10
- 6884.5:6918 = -0.6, 11.1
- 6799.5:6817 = 0.8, 10.4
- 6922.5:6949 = -0.1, 11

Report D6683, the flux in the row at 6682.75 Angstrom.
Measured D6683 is 10.95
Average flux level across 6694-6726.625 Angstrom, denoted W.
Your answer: 11.6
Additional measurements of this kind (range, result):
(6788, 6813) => 10.2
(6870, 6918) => 10.9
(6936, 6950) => 11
